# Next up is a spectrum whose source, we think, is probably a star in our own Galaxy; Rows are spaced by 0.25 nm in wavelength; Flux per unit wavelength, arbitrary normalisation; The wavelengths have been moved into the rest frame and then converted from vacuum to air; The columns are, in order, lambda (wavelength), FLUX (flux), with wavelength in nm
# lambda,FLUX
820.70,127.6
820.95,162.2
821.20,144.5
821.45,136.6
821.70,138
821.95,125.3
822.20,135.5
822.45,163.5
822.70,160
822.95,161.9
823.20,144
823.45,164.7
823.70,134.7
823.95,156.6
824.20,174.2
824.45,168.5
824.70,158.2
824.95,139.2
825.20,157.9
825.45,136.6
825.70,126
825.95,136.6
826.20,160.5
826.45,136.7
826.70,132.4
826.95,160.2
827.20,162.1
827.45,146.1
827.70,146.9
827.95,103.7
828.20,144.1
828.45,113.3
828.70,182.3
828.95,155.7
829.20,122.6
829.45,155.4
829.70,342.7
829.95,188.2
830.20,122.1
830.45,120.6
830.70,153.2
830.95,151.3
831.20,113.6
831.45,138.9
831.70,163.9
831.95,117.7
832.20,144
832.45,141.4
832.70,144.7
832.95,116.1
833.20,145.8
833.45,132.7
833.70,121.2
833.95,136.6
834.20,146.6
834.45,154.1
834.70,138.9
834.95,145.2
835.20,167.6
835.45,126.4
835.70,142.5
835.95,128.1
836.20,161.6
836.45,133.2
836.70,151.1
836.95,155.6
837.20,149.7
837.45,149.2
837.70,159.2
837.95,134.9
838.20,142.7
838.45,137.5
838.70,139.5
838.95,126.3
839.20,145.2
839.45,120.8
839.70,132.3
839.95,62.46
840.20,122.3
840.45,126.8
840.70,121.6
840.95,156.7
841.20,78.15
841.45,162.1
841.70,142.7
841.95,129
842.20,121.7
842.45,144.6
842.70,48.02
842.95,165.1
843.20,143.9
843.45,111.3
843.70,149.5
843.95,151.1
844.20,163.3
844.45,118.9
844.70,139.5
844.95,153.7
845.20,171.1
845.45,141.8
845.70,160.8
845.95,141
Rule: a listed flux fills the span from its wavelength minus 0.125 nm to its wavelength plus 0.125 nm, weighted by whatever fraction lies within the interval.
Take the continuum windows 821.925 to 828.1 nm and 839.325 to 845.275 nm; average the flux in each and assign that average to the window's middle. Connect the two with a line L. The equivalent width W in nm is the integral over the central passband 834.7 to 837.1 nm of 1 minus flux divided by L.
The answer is -0.15 nm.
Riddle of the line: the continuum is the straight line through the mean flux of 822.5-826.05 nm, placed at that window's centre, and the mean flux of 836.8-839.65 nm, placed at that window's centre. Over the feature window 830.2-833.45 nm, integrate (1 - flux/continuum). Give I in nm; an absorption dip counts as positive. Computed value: 0.211 nm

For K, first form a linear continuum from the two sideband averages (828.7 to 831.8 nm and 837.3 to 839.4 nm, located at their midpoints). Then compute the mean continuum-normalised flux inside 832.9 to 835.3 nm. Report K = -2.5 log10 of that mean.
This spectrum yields 0.08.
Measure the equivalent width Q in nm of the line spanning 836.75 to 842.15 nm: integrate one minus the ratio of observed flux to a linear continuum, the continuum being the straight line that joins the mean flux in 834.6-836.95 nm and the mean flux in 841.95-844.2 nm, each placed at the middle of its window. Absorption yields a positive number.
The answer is 0.19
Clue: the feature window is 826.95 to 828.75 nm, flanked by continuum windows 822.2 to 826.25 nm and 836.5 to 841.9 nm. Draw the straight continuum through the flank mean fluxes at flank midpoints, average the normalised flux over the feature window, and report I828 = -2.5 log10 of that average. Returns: 0.04 mag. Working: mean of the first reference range 152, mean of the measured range 142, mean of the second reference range 134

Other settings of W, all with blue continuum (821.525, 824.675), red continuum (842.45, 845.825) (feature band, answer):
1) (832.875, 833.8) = 0.104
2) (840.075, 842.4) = 0.200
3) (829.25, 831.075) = -0.319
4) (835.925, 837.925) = -0.064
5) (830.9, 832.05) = 0.084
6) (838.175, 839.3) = 0.043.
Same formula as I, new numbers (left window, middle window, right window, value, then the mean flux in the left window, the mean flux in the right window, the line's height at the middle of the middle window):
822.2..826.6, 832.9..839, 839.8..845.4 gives -0.16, 151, 131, 139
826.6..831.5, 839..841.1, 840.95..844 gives 0.17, 153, 130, 134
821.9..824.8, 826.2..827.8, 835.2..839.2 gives 0.03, 155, 143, 152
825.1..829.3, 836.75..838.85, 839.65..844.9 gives -0.21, 143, 128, 133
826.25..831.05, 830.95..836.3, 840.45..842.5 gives 0.22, 155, 131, 146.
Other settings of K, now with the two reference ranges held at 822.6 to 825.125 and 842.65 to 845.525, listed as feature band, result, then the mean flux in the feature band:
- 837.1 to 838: -0.03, 149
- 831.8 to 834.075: 0.12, 134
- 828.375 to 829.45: 0.04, 146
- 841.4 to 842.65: 0.07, 133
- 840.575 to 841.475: 0.14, 126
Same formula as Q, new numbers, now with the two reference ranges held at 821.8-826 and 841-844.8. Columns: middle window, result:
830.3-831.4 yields 0.07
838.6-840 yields 0.12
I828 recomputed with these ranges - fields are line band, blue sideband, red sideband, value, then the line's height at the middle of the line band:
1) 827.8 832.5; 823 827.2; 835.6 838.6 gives -0.03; 148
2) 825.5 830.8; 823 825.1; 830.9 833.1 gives -0.05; 146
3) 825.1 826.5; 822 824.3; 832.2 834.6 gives 0.05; 150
